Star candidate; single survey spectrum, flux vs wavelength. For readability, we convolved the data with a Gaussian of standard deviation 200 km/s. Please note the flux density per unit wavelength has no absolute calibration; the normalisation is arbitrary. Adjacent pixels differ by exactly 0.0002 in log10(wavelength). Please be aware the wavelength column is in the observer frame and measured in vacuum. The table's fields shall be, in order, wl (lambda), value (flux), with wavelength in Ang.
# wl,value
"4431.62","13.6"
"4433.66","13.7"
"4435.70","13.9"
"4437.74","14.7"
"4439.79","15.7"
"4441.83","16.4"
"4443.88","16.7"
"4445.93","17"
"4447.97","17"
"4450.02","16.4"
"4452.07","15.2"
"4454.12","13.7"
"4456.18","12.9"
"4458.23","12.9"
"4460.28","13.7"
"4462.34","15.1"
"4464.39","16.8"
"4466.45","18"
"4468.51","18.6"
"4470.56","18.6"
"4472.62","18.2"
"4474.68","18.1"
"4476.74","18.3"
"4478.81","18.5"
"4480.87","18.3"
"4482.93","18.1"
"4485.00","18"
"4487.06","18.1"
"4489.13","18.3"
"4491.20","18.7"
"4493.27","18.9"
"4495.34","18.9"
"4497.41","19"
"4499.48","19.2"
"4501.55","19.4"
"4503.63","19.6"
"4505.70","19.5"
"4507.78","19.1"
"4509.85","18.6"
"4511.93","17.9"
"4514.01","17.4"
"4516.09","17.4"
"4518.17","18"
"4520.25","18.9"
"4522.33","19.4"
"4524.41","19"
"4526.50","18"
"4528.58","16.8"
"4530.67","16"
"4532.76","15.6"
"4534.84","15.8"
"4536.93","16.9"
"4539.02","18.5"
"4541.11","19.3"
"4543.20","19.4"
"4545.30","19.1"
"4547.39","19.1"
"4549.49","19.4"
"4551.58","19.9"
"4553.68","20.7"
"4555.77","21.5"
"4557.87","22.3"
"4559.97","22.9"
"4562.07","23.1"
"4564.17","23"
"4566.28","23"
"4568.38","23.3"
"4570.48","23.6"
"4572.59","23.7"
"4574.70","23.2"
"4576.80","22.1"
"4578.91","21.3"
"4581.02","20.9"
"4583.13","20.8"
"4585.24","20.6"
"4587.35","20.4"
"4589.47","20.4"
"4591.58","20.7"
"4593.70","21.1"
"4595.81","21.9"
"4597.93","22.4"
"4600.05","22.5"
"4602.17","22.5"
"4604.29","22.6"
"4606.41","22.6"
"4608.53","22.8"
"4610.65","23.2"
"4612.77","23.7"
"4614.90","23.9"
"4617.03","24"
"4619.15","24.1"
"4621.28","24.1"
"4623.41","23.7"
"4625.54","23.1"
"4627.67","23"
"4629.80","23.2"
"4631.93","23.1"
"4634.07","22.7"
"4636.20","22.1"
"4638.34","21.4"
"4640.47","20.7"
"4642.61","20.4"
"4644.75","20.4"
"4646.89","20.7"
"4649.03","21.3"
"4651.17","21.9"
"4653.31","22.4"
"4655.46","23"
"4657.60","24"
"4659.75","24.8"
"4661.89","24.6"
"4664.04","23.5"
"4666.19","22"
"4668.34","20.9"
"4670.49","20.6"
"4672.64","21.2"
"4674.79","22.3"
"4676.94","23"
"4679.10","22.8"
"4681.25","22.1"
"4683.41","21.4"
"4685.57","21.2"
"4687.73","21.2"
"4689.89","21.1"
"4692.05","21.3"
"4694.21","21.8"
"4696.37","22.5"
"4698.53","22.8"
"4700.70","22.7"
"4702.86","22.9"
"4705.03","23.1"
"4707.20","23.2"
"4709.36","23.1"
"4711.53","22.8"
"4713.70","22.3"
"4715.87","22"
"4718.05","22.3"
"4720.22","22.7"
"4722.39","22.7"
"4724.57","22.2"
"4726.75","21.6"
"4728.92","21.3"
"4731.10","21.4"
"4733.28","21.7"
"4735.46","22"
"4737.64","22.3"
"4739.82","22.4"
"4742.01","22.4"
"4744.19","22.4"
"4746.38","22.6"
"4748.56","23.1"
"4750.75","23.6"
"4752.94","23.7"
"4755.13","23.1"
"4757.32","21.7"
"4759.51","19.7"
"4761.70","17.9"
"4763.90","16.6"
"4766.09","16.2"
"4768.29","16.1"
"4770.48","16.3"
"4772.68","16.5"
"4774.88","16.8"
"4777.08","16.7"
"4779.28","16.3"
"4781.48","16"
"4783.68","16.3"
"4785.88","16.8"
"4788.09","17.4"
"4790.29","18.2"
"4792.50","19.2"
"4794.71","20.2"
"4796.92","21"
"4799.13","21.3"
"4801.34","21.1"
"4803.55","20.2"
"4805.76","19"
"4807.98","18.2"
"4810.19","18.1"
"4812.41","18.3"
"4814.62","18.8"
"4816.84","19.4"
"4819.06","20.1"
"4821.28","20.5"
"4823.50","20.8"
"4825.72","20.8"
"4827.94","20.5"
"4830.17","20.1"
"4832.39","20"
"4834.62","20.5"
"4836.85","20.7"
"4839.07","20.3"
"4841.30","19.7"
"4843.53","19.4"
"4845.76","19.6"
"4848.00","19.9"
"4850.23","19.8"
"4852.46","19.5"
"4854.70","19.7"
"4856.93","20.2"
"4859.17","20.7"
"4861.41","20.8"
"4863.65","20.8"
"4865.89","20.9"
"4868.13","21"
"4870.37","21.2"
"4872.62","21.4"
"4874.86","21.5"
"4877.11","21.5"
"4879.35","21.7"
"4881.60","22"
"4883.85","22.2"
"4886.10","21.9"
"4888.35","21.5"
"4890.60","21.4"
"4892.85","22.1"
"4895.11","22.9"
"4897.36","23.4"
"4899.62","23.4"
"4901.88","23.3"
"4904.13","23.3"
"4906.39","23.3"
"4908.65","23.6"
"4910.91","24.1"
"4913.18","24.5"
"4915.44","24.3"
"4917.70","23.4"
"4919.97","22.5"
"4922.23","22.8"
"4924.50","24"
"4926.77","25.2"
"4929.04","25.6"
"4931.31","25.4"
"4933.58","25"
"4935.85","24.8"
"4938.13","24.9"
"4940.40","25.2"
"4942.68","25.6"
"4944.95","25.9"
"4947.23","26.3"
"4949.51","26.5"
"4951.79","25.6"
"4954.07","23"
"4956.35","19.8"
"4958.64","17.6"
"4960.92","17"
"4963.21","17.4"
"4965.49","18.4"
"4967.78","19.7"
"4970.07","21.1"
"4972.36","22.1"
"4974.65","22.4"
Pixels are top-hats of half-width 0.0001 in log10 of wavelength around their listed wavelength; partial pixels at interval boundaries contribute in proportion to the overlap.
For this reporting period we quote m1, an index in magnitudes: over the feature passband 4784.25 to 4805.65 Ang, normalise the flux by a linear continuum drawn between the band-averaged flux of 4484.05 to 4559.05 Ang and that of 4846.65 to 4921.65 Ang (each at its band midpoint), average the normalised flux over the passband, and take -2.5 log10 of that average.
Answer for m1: 0.09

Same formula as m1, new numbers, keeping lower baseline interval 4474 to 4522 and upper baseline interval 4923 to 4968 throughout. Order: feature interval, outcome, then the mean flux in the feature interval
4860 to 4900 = 0.04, 21.7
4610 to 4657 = -0.13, 22.6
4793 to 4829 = 0.10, 19.9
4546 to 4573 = -0.14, 21.9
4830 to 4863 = 0.11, 20.1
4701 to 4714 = -0.11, 22.9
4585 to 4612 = -0.12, 21.9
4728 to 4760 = -0.06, 22.3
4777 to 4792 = 0.26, 16.9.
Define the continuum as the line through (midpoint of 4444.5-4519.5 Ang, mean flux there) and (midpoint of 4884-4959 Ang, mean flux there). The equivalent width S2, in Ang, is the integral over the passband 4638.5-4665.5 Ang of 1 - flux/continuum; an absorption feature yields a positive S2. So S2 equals -3.1 Ang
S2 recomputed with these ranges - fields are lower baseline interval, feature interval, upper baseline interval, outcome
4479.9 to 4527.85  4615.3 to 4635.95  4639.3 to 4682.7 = -2.02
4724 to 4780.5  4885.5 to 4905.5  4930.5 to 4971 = -0.53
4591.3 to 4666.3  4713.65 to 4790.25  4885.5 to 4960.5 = 9.89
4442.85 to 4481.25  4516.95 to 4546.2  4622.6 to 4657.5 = 1.23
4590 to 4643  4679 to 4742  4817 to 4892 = -0.89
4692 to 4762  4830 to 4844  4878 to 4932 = 1.67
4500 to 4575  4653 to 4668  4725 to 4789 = -2.83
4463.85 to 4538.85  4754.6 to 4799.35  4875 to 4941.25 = 7.68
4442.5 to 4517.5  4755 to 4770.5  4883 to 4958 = 2.33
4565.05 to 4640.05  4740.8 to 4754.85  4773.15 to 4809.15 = -2.65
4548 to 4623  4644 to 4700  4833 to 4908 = -0.46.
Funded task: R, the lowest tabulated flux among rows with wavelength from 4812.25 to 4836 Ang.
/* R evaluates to 18.3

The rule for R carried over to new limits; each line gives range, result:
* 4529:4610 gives 15.6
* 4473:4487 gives 18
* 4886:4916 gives 21.4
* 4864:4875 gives 20.9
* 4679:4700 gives 21.1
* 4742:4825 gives 16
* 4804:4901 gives 18.1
